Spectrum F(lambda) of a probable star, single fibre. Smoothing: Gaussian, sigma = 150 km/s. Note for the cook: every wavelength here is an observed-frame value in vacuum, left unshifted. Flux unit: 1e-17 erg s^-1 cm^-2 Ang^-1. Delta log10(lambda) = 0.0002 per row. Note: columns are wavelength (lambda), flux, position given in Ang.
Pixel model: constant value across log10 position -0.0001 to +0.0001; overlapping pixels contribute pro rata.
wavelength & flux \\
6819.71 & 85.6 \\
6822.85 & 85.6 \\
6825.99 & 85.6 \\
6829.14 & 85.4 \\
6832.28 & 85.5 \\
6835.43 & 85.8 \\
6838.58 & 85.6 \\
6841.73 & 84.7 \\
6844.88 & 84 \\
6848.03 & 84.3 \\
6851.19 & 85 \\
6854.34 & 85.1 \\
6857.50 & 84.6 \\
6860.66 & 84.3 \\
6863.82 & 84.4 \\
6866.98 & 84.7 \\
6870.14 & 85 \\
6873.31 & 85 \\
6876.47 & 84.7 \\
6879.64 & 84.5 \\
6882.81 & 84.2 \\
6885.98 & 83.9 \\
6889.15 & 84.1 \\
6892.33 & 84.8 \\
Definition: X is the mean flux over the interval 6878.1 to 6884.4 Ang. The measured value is 84.3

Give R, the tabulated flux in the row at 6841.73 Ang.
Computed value 84.7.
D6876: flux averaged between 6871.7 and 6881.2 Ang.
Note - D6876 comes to 84.7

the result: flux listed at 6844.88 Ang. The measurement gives 84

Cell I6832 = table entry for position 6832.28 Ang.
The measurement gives 85.5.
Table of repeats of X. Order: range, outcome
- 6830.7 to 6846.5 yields 85.1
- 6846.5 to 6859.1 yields 84.7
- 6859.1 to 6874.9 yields 84.7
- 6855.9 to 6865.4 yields 84.4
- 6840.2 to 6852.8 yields 84.5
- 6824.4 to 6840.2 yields 85.6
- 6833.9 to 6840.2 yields 85.7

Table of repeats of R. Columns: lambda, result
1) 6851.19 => 85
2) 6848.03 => 84.3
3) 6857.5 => 84.6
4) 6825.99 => 85.6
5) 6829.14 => 85.4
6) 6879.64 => 84.5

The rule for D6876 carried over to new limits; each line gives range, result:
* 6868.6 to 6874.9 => 85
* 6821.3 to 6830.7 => 85.5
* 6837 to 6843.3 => 85.1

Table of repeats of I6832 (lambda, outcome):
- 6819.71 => 85.6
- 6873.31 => 85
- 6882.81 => 84.2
